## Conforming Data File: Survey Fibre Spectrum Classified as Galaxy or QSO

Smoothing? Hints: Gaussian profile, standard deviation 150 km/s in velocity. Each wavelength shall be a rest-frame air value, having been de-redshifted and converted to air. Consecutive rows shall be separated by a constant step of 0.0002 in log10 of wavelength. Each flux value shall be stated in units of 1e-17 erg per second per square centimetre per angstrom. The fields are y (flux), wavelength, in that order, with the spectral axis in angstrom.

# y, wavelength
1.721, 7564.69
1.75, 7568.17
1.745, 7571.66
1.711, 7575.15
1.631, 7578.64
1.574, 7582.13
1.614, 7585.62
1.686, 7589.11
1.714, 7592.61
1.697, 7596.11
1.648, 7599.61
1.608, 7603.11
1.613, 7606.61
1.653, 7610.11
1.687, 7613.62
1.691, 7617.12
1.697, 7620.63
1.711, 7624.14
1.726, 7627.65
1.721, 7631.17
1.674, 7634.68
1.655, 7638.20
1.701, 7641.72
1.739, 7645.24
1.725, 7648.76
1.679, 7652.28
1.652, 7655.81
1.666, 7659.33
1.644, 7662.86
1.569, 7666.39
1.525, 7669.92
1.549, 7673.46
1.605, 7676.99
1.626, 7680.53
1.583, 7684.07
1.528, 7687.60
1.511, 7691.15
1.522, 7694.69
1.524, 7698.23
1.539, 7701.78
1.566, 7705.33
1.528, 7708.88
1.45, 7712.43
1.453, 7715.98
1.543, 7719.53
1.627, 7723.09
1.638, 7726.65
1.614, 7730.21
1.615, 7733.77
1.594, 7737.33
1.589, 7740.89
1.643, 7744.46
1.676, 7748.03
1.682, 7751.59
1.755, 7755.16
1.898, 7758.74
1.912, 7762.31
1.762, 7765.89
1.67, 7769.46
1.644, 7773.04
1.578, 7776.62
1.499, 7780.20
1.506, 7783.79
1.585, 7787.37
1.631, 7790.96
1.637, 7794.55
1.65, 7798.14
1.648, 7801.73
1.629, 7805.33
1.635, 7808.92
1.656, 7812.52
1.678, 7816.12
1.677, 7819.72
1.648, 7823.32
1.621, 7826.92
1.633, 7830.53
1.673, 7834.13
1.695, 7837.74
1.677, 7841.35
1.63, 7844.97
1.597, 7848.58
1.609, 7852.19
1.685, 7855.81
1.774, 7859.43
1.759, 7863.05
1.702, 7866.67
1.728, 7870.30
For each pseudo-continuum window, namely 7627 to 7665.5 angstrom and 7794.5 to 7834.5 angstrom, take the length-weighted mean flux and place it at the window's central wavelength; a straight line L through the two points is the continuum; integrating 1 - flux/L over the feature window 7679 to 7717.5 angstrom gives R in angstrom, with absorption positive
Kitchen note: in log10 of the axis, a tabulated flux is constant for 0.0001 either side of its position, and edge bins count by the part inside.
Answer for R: 3.3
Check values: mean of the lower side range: 1.69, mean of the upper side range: 1.65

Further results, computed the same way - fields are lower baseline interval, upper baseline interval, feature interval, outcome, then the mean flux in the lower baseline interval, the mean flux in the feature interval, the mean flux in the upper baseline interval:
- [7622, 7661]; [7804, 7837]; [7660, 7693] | 2.2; 1.7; 1.57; 1.65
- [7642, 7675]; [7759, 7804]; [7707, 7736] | 1.5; 1.64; 1.56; 1.65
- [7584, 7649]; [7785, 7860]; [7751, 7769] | -1.5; 1.68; 1.8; 1.65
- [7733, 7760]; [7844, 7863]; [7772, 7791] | 1.3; 1.68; 1.57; 1.67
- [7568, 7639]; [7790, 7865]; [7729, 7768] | -0.9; 1.68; 1.71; 1.66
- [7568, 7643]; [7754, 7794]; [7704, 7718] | 1.5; 1.68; 1.5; 1.67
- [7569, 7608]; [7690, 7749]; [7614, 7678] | -1.8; 1.66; 1.66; 1.57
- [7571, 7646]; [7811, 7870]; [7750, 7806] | 0.1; 1.68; 1.67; 1.67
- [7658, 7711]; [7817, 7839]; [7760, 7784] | -0.7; 1.56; 1.67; 1.66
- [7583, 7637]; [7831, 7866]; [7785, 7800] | 0.5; 1.67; 1.62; 1.68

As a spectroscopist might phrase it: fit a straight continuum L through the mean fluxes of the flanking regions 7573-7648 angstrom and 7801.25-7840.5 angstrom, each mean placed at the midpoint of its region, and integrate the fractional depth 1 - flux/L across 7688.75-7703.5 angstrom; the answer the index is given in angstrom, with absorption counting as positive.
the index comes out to 1.26 angstrom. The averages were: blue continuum 1.68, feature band 1.52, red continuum 1.65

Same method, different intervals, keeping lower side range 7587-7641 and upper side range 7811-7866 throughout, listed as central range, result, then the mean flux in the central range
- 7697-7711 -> 1.1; 1.54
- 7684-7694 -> 0.9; 1.53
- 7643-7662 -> -0.1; 1.69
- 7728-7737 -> 0.3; 1.61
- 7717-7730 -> 0.6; 1.59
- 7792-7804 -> 0.2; 1.64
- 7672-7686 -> 0.7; 1.59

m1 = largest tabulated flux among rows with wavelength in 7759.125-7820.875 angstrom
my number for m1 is 1.912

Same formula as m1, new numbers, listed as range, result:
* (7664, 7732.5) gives 1.638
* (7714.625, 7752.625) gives 1.682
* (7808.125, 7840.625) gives 1.695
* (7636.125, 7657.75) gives 1.739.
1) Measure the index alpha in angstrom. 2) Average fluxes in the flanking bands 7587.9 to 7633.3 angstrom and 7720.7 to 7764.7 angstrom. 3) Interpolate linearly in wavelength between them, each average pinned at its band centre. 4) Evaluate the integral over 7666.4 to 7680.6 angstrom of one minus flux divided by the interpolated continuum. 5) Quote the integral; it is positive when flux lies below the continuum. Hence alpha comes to 1.0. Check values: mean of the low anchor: 1.68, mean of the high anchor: 1.69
